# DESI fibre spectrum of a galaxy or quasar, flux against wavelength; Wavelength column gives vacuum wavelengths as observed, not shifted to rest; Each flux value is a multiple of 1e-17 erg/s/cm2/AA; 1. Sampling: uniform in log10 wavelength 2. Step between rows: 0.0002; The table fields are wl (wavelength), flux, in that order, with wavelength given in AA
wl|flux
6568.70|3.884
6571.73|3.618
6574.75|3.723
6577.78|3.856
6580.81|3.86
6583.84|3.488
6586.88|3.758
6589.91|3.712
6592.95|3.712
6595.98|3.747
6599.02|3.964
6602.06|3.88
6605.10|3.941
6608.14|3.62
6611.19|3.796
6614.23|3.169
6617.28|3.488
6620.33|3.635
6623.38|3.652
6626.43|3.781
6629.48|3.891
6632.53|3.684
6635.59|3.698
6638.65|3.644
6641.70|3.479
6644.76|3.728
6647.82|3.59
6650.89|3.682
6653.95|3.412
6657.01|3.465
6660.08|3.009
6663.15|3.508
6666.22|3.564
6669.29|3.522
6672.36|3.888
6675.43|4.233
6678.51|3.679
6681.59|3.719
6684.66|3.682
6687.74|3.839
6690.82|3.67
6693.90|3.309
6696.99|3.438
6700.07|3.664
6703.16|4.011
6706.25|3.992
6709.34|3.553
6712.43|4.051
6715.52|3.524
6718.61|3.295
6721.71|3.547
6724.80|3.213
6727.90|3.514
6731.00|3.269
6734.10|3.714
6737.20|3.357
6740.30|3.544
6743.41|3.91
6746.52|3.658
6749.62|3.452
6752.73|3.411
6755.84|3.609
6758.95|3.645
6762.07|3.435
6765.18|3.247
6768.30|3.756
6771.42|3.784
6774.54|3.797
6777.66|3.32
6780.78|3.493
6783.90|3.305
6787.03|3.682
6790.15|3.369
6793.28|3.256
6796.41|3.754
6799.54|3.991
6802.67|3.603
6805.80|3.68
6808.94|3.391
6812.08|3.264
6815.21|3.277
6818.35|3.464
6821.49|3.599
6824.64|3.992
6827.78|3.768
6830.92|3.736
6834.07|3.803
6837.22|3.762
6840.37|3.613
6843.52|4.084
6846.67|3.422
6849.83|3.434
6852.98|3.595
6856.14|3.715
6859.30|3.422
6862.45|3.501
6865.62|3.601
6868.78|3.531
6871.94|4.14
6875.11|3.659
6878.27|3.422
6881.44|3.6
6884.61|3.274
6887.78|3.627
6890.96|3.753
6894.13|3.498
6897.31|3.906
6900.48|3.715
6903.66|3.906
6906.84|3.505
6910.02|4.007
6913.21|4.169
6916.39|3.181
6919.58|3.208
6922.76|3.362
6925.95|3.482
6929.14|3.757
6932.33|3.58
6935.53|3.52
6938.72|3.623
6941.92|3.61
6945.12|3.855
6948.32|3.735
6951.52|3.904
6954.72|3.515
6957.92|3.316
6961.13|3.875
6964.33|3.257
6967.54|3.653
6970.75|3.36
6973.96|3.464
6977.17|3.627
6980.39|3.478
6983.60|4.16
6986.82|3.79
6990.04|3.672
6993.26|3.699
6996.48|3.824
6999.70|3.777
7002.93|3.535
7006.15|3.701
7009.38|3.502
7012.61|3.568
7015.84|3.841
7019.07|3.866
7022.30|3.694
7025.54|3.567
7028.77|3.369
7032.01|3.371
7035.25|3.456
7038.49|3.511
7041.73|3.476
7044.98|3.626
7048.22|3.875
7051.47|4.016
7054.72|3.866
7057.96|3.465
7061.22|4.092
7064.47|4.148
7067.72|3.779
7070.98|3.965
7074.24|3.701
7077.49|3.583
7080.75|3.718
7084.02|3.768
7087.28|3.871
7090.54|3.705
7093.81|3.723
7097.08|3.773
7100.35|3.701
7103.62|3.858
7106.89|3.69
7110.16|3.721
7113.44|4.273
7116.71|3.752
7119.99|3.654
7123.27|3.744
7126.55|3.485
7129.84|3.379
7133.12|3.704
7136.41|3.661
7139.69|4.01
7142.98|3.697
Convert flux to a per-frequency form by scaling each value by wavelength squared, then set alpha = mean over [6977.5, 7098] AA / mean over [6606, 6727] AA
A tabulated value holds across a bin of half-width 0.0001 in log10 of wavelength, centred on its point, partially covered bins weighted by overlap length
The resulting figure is 1.14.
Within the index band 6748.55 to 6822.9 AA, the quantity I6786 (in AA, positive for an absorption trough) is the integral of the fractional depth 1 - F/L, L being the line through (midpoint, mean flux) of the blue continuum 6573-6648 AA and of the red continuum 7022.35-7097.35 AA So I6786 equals 3.6 AA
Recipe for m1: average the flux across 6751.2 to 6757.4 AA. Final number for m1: 3.51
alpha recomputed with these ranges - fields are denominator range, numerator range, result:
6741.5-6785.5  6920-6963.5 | 1.07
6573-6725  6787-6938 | 1.05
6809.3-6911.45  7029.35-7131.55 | 1.09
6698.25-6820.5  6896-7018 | 1.09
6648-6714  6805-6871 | 1.03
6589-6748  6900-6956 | 1.08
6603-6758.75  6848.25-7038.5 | 1.08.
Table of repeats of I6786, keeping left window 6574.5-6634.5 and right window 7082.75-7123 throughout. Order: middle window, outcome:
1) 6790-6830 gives 1.79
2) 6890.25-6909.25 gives 0.18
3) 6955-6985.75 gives 1.57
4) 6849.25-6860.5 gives 0.60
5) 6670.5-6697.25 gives 0.00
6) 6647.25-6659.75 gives 0.81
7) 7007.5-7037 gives 1.53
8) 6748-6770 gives 1.35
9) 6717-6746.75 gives 1.91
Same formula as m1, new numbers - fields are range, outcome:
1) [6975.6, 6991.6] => 3.74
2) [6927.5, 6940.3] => 3.62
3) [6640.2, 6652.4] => 3.62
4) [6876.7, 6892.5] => 3.53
